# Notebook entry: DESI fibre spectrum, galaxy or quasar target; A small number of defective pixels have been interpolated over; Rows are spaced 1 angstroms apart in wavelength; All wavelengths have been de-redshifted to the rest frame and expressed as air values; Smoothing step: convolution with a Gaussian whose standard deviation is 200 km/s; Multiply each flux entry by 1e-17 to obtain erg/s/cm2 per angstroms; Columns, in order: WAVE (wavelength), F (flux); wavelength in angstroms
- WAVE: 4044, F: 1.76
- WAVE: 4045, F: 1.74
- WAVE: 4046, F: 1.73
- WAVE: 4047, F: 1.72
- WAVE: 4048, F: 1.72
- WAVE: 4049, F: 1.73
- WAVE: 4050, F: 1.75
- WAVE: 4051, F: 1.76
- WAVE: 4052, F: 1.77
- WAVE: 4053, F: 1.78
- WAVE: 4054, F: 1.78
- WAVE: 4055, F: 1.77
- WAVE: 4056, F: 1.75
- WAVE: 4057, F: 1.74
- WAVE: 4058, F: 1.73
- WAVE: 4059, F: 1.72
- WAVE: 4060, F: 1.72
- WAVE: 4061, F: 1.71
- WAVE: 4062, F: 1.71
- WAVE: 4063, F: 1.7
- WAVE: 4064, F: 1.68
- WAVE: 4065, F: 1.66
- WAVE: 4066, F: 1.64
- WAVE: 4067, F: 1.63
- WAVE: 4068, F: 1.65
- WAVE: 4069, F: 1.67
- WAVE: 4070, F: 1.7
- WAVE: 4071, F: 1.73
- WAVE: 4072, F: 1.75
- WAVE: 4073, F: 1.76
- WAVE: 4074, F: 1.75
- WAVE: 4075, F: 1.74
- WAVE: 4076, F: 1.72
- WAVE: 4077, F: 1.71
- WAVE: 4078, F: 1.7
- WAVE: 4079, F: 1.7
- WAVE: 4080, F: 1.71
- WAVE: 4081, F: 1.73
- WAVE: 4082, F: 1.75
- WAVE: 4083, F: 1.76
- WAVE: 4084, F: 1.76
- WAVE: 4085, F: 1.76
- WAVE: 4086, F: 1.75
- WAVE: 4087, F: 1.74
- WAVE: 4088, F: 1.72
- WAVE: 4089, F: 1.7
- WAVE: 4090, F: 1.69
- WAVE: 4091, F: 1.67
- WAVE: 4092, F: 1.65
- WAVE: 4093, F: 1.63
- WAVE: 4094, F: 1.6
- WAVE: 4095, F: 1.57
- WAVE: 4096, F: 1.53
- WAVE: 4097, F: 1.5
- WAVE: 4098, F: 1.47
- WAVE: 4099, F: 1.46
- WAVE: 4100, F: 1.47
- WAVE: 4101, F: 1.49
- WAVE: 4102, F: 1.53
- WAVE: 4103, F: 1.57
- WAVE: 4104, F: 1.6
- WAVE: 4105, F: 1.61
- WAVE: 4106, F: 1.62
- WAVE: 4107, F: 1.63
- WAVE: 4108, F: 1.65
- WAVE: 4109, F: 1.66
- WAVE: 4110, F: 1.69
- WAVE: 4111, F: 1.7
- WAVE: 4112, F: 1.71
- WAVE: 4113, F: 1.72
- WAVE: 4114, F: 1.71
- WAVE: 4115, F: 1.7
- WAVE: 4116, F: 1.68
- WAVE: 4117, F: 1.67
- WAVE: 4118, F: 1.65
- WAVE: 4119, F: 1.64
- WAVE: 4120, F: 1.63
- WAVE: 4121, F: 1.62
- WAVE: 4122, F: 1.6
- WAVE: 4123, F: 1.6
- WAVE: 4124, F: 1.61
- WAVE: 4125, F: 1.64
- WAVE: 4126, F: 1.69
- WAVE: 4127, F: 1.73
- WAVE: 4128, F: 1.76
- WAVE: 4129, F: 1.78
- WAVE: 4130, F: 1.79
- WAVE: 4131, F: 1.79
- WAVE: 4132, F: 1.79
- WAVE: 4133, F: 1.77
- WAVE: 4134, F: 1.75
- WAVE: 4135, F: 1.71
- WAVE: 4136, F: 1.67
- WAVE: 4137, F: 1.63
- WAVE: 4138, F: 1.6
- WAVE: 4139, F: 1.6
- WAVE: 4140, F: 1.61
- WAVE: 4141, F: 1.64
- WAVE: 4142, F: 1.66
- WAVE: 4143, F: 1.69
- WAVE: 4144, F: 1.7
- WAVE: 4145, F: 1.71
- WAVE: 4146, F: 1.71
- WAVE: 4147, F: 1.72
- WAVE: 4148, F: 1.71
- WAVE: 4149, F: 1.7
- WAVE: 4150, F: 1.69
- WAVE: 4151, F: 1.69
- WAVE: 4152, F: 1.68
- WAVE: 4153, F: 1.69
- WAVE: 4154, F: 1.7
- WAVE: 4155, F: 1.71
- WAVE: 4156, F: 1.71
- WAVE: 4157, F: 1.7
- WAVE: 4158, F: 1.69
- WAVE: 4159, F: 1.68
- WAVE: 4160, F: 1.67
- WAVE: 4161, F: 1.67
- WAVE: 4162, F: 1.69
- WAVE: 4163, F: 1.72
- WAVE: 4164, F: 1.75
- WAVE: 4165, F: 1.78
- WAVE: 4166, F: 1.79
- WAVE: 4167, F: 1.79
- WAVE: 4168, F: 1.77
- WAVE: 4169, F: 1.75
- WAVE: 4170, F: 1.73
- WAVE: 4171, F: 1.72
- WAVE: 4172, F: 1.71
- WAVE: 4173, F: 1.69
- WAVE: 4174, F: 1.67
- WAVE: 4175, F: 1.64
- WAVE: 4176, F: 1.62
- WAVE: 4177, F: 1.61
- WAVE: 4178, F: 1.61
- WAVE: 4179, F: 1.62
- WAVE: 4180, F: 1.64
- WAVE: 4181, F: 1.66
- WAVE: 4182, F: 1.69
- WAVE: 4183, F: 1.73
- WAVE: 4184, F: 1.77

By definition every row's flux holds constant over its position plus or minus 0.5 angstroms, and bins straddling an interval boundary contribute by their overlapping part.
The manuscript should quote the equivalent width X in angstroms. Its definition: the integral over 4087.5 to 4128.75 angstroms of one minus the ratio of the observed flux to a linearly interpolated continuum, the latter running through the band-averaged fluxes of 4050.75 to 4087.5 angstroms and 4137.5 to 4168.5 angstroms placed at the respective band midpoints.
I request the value 2.0 angstroms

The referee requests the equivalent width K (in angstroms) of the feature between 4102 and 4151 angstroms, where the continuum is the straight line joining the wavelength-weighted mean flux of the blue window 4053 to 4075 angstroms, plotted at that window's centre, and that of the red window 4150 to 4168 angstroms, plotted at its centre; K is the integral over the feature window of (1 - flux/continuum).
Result 1.1 angstroms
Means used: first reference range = 1.71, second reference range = 1.71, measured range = 1.68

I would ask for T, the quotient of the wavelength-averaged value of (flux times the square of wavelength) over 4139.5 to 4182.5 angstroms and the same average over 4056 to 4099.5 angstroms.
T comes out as 1.0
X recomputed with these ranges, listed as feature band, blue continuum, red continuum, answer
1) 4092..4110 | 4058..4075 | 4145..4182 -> 1.4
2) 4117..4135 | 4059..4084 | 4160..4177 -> 0.2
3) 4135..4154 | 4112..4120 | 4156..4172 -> 0.4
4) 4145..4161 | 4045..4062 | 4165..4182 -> 0.0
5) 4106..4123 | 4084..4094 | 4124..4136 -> 0.6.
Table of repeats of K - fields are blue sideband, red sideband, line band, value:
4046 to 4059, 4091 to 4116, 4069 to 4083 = -0.4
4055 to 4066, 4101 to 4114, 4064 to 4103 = 0.3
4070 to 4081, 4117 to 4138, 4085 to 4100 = 0.8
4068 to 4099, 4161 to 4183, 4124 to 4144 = -0.1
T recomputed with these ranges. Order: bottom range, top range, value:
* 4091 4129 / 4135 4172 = 1.07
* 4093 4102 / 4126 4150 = 1.14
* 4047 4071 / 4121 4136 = 1.03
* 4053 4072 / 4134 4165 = 1.03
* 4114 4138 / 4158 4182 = 1.02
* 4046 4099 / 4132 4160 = 1.03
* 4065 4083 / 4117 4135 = 1.02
